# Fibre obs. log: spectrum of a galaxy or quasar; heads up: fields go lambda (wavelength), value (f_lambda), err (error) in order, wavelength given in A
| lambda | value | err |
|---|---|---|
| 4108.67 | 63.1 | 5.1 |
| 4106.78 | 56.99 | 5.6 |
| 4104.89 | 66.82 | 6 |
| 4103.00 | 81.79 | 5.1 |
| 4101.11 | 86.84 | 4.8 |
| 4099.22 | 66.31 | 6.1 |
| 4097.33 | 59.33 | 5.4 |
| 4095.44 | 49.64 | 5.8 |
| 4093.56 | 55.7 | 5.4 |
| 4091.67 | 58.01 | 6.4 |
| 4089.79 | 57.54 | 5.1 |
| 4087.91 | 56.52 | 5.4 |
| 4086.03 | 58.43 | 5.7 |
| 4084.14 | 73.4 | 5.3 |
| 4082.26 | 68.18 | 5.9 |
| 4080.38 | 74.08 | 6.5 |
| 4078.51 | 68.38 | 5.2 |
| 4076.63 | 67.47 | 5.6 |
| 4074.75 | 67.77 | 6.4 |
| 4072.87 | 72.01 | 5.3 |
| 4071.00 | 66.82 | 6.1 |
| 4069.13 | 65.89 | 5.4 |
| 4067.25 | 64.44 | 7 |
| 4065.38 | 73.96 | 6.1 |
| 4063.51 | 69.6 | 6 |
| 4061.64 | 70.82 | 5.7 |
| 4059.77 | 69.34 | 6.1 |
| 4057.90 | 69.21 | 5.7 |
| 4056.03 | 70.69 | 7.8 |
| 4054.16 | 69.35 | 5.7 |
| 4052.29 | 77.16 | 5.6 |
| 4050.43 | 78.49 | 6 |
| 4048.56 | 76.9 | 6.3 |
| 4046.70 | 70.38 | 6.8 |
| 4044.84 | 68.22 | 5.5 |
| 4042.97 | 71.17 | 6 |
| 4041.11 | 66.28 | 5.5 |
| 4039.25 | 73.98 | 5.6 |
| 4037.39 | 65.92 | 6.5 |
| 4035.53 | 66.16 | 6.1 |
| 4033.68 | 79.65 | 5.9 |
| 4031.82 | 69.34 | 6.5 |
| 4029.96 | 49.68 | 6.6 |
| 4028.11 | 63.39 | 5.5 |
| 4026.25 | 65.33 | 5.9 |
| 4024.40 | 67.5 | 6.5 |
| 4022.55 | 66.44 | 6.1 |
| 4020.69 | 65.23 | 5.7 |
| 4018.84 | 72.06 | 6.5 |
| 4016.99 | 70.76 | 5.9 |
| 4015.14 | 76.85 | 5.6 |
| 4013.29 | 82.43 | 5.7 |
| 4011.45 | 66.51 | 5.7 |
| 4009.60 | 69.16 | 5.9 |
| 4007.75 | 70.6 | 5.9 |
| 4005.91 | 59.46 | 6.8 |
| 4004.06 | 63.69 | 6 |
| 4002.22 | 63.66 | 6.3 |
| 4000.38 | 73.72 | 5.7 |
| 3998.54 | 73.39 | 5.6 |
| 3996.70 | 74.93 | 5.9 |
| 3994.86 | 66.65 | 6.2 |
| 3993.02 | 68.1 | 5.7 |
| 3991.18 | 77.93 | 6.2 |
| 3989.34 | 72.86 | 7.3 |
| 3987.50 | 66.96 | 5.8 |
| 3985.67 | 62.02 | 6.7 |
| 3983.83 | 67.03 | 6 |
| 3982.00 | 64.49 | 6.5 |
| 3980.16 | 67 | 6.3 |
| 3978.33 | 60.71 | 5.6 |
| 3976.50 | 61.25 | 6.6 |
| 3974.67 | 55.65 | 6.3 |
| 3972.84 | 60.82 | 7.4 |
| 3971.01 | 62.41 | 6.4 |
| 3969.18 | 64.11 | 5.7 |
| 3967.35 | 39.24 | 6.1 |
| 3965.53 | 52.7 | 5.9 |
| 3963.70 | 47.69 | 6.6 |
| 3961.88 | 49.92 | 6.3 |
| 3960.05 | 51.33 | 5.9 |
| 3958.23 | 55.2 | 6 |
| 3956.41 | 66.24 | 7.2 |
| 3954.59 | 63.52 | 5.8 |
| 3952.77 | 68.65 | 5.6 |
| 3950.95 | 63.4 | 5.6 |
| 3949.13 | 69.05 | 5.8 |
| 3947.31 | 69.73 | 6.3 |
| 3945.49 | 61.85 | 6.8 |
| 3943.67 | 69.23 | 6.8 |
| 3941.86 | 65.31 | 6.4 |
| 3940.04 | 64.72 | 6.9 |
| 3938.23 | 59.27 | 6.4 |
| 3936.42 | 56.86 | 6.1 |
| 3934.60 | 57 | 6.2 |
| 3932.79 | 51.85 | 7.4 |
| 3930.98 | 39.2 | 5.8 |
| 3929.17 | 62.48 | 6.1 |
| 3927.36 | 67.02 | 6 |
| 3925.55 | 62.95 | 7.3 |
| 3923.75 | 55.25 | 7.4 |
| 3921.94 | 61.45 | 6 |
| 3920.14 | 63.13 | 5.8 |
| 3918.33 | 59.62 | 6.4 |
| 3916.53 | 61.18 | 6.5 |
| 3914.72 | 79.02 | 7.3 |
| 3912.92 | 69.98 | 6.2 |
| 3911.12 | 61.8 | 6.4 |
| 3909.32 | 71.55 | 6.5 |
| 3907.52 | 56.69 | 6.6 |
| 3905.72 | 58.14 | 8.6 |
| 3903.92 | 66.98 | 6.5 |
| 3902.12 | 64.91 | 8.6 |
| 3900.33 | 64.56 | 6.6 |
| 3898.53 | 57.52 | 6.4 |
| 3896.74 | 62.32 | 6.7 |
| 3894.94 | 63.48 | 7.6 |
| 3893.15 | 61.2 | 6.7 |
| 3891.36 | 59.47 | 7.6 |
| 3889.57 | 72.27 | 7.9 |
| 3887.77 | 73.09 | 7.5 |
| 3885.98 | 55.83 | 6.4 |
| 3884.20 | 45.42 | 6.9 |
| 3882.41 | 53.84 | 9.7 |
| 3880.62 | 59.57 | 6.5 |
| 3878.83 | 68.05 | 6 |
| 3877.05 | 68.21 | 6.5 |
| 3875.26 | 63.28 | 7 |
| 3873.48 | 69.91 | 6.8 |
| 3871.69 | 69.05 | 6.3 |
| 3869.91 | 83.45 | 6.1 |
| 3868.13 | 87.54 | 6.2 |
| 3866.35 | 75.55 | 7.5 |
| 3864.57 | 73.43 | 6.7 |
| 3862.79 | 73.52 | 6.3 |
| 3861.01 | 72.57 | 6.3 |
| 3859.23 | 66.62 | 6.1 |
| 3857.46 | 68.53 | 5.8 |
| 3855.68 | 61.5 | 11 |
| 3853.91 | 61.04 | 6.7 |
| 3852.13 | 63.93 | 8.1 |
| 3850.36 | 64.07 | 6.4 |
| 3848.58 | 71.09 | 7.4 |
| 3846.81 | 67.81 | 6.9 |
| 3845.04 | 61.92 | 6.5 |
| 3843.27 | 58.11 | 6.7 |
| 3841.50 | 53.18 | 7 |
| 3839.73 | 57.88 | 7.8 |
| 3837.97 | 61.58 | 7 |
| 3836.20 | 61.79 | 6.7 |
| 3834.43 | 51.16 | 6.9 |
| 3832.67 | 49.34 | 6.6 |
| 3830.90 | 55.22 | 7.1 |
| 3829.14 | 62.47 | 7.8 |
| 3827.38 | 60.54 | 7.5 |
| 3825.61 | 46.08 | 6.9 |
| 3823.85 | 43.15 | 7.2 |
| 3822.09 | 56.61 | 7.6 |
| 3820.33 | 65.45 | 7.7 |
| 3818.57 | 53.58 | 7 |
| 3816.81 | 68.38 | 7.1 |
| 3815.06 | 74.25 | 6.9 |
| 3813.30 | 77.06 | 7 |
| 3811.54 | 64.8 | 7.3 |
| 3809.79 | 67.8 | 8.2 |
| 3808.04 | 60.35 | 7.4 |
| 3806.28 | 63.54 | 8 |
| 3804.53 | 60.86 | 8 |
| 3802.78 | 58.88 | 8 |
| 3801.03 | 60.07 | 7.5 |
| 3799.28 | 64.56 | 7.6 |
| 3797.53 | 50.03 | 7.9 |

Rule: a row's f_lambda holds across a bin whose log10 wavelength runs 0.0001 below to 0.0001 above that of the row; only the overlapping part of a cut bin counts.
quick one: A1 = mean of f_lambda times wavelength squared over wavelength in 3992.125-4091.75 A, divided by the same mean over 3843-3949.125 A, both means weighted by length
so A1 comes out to 1.15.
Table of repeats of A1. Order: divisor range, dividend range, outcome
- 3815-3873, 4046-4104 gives 1.20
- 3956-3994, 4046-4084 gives 1.22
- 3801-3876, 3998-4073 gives 1.20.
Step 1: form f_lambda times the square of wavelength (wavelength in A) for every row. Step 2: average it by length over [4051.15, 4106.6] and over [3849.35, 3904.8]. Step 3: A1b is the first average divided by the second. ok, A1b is 1.1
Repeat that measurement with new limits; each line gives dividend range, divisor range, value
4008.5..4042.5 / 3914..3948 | 1.18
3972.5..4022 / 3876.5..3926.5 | 1.14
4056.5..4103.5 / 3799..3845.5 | 1.27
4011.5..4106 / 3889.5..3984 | 1.19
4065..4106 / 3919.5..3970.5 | 1.20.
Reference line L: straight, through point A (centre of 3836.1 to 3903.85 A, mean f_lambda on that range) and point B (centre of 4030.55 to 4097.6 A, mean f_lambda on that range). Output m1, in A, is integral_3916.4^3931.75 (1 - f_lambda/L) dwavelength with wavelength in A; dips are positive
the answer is 1.6 A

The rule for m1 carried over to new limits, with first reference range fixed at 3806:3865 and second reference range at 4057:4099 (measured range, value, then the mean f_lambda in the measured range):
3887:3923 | -0.7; 64.3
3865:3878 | -2.3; 73.8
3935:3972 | 2.2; 60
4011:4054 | -3.5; 70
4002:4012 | -0.2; 65.6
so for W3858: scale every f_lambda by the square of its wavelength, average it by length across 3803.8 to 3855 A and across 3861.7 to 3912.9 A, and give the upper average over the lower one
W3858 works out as 1.12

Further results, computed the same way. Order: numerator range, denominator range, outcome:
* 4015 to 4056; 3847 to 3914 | 1.14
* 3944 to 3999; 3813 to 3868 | 1.07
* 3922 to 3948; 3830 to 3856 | 1.05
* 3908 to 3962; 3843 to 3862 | 0.99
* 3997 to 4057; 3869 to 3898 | 1.17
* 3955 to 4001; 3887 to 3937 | 1.04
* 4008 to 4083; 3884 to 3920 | 1.18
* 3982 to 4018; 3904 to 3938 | 1.19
